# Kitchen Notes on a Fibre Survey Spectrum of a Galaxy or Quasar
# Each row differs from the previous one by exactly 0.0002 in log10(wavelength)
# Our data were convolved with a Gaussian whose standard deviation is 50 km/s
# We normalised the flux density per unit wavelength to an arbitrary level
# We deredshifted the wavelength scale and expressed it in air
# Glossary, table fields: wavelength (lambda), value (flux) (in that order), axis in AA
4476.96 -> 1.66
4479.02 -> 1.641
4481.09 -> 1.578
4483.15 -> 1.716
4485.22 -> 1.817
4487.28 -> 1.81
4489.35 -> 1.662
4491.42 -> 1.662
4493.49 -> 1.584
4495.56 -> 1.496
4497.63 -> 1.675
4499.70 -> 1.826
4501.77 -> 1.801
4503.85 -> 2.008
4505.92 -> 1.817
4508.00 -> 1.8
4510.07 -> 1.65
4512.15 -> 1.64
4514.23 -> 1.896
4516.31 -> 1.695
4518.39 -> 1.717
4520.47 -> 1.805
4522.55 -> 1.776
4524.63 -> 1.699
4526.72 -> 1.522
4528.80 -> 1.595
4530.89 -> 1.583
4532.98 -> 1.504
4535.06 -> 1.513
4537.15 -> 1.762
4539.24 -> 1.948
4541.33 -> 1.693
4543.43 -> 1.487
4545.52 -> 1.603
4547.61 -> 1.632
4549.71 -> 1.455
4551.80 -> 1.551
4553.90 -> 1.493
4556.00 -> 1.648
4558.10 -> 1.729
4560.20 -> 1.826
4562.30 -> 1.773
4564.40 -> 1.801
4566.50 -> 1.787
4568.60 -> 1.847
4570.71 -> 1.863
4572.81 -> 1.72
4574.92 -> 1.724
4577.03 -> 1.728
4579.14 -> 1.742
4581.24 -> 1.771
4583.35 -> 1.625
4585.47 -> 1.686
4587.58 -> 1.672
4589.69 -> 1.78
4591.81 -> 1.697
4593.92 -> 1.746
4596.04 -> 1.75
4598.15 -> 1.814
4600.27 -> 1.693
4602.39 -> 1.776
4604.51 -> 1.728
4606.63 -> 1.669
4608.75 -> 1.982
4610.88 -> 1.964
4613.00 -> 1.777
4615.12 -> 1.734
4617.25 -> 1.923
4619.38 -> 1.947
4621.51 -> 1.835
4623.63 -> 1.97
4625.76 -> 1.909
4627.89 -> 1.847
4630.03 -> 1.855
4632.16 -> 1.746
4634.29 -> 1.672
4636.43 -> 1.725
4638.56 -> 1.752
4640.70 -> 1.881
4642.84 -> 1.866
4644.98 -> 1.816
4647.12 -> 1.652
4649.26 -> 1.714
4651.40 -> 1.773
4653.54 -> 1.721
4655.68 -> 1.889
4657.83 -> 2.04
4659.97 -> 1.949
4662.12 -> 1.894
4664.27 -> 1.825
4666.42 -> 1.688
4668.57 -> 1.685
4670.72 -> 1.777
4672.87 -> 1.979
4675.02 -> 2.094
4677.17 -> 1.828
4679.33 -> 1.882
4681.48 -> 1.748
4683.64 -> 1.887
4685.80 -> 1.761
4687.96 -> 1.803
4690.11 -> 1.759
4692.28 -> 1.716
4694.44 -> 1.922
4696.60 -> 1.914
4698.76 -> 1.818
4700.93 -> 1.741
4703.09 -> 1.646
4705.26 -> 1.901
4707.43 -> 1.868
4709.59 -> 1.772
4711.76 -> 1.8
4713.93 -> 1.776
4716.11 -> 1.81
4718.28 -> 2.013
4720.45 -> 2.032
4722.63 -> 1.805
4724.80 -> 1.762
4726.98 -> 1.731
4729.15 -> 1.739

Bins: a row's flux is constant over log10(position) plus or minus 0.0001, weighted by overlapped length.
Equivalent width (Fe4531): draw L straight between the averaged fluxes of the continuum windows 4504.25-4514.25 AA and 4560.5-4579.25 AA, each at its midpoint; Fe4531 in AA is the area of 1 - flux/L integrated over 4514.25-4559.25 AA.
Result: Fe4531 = 3.2 AA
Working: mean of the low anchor 1.76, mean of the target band 1.64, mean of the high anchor 1.78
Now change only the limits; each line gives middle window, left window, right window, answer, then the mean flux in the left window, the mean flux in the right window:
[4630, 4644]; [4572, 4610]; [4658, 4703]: 0.06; 1.74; 1.83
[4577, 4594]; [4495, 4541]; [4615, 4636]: 0.79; 1.72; 1.84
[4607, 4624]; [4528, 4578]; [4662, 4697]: -1.22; 1.68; 1.83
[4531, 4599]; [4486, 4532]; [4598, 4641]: 2.69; 1.71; 1.82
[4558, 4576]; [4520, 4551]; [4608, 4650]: -0.94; 1.63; 1.83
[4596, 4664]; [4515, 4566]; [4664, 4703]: -2.38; 1.66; 1.82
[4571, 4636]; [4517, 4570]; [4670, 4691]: -1.16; 1.67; 1.85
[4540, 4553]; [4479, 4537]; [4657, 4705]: 1.13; 1.7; 1.83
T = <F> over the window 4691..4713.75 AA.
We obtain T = 1.81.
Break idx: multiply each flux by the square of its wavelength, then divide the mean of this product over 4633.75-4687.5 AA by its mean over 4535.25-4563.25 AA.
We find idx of 1.15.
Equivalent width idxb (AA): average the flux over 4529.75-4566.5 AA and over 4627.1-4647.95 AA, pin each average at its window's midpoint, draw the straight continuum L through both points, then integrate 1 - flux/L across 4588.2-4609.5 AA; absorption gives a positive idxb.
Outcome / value -0.42 AA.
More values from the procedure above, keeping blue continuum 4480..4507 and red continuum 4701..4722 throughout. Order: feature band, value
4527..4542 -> 0.85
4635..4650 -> 0.28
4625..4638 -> 0.08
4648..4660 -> -0.17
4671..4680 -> -0.55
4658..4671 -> -0.04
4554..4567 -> 0.16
